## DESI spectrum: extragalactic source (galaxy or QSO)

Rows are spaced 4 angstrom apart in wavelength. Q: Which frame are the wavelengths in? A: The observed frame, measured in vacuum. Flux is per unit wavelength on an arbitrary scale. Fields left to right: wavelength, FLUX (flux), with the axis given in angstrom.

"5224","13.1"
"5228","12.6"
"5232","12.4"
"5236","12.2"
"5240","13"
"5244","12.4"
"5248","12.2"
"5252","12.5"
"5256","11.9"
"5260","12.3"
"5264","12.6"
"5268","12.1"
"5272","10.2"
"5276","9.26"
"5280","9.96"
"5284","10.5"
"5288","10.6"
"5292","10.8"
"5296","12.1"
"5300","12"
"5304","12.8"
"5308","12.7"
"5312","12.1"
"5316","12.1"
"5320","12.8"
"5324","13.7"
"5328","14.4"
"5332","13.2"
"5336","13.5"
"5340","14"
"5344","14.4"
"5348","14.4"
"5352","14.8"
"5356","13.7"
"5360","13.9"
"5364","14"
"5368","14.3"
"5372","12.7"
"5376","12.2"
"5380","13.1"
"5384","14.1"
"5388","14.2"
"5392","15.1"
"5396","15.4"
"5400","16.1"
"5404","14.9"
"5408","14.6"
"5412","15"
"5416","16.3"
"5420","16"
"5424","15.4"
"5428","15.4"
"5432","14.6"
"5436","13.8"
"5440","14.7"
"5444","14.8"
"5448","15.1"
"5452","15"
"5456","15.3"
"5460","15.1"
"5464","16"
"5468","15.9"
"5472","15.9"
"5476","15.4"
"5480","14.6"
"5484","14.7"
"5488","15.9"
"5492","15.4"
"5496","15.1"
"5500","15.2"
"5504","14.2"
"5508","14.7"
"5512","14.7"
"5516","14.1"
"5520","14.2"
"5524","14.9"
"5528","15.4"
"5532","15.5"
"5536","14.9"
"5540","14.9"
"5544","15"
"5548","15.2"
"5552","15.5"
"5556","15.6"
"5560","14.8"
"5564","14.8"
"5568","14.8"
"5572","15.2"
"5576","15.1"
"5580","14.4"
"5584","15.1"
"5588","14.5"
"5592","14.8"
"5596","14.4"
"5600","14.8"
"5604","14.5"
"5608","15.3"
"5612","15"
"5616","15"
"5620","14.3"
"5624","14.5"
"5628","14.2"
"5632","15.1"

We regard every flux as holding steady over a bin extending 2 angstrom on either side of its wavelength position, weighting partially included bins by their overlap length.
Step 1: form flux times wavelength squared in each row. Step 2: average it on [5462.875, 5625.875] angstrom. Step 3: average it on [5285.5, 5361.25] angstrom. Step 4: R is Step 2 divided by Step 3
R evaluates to 1.2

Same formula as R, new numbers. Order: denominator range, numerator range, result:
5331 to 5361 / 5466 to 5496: 1.15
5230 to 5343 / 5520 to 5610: 1.36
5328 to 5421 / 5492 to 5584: 1.11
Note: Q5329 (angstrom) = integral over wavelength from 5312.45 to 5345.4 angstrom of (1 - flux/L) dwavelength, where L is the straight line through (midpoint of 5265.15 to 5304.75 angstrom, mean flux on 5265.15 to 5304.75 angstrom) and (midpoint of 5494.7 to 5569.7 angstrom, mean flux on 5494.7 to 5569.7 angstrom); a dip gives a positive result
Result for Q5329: -4.84 angstrom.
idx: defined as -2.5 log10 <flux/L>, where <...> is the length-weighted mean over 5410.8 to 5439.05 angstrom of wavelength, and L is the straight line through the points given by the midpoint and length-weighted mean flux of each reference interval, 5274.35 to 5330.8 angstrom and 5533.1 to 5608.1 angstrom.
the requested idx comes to -0.15 mag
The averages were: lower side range 11.9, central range 15.2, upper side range 14.9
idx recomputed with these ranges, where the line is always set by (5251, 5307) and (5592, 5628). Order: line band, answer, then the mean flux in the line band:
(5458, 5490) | -0.16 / 15.4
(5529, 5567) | -0.08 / 15.1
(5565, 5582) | -0.04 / 14.9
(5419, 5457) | -0.15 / 15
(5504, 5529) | -0.06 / 14.6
